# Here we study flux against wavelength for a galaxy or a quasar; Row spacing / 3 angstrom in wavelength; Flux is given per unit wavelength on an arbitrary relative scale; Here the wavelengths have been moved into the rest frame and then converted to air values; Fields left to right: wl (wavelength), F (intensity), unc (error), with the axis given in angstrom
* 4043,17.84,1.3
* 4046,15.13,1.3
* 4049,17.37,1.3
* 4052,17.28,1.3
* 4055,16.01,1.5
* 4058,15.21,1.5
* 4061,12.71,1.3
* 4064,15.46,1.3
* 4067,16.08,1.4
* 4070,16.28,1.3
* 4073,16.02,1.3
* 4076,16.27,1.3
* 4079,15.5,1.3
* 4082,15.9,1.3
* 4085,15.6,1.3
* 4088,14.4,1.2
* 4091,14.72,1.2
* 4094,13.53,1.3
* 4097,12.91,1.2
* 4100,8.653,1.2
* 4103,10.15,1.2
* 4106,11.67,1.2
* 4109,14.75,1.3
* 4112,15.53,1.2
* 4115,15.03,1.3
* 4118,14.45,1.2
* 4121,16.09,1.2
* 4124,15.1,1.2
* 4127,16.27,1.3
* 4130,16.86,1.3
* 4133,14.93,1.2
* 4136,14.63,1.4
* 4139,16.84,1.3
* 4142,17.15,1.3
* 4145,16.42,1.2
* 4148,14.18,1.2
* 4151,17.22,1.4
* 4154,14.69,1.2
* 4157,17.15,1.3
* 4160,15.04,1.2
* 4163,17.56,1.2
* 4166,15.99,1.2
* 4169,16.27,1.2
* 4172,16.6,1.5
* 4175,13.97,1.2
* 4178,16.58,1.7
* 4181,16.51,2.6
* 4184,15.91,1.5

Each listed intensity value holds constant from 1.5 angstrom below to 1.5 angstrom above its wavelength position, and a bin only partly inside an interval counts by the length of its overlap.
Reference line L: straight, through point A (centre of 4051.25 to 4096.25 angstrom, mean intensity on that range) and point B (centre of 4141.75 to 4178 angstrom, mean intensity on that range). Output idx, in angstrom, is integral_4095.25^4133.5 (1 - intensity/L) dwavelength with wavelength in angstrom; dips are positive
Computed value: 4.04 angstrom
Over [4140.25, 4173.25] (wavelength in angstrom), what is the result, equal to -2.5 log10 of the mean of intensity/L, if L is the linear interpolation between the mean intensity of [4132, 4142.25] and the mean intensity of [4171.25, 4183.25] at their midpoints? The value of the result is -0.03 mag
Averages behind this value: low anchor 15.8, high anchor 15.9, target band 16.2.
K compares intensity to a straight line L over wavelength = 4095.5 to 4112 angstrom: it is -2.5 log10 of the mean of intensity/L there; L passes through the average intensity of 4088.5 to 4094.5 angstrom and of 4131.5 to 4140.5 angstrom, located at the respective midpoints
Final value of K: 0.22 mag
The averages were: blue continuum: 14.3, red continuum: 15.5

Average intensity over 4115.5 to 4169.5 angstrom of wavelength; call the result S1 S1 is 15.9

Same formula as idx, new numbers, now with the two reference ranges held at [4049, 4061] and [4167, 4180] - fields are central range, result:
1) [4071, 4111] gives 4.99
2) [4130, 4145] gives -0.14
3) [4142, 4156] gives 0.04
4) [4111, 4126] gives 0.59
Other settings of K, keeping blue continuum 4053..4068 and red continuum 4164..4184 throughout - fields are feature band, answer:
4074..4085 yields -0.04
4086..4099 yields 0.12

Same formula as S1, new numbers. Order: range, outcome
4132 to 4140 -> 15.4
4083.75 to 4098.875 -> 14.1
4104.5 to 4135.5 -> 15.1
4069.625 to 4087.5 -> 15.8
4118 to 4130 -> 15.8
